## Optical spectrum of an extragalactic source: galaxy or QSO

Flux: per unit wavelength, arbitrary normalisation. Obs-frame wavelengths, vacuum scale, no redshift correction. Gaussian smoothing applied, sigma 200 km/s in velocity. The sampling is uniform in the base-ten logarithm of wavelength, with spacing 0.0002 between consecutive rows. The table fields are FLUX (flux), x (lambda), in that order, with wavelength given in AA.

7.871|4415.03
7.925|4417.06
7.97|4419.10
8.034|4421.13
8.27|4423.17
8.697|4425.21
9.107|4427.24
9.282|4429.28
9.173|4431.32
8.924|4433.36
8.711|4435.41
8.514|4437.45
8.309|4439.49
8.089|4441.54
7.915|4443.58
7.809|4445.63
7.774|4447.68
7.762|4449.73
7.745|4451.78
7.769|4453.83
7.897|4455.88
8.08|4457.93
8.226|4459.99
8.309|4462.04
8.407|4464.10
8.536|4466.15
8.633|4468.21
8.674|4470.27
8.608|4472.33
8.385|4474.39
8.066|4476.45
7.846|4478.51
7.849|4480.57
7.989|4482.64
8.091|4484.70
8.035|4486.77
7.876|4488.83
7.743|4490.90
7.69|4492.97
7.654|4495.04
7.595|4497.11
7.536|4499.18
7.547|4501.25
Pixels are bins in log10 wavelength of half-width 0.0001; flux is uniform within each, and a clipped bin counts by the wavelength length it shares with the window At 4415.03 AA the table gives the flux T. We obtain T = 7.871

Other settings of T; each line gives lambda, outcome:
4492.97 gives 7.69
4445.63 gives 7.809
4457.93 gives 8.08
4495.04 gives 7.654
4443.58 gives 7.915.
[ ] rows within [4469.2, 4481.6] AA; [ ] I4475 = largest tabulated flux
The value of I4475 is 8.674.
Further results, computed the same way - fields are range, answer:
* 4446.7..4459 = 8.08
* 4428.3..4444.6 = 9.282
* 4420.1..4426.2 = 8.697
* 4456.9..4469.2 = 8.633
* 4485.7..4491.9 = 8.035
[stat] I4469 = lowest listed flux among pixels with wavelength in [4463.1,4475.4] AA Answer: 8.385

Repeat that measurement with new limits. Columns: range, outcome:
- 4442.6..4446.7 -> 7.809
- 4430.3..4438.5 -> 8.514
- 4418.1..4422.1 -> 7.97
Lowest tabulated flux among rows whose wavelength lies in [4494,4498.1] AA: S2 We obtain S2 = 7.595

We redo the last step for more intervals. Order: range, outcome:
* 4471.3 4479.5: 7.846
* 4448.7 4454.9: 7.745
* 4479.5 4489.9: 7.849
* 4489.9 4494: 7.69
